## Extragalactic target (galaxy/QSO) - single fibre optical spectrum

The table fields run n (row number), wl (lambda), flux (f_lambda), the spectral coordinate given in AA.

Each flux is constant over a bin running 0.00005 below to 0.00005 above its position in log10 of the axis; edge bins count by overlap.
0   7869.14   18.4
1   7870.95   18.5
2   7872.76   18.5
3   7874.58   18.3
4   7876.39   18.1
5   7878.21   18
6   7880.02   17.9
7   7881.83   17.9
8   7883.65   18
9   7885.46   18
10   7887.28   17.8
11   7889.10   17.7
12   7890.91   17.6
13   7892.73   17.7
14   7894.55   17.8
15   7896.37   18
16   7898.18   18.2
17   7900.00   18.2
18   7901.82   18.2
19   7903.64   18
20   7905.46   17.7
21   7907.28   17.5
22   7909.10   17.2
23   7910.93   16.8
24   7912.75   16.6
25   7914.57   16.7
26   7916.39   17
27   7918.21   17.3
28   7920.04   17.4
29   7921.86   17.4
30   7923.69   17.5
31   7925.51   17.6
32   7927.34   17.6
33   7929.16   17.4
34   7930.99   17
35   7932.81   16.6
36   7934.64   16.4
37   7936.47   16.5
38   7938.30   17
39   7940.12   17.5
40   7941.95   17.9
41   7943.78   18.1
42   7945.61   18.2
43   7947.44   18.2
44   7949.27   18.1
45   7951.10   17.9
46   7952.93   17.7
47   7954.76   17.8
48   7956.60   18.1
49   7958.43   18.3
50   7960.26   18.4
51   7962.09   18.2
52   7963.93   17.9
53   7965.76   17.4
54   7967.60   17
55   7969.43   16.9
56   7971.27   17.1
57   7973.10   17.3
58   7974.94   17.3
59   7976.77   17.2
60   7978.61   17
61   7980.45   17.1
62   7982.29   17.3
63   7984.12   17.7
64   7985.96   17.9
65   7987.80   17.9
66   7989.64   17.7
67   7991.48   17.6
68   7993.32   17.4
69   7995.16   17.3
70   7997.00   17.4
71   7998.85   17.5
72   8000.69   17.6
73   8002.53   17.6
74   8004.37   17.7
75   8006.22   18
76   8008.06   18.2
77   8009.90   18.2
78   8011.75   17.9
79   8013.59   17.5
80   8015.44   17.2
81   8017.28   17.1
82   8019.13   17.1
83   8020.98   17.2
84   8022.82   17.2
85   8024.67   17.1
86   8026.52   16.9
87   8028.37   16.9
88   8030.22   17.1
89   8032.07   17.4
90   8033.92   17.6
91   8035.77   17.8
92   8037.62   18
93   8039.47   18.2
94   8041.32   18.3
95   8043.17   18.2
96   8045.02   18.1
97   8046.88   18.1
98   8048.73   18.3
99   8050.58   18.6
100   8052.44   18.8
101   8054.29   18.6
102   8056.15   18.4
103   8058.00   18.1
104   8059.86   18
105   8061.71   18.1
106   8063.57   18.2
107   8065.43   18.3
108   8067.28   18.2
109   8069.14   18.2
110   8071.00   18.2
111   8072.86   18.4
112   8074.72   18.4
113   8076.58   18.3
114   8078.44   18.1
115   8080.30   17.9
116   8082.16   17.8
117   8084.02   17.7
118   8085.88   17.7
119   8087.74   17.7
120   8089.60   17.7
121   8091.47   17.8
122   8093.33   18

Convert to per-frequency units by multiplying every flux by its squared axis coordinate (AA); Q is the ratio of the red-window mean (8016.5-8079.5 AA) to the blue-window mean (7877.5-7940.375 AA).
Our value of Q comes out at 1.1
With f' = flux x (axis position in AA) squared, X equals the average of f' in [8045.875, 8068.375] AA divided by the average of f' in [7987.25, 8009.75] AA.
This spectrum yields 1.1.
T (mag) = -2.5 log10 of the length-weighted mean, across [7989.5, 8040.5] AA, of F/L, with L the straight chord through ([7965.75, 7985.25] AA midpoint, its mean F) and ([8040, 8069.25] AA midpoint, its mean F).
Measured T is 0.01 mag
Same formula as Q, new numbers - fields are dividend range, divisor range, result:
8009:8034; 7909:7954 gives 1.02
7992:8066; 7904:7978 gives 1.04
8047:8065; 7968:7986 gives 1.08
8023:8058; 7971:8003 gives 1.04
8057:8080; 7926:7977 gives 1.07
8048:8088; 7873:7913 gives 1.07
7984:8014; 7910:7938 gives 1.06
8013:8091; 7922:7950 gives 1.06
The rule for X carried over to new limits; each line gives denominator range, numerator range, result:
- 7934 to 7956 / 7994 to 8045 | 1.02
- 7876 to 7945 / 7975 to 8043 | 1.03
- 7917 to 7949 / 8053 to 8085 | 1.08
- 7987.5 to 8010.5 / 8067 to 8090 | 1.04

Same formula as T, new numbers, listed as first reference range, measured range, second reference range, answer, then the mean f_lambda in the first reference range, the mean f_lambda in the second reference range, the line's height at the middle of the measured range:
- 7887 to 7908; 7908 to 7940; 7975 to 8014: 0.05 mag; 17.9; 17.6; 17.8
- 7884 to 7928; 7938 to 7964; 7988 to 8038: -0.03 mag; 17.6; 17.5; 17.5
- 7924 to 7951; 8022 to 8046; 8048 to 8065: 0.04 mag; 17.5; 18.3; 18.2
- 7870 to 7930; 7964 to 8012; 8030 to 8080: 0.03 mag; 17.7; 18.2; 18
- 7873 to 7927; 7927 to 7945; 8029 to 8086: 0.03 mag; 17.7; 18.1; 17.8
